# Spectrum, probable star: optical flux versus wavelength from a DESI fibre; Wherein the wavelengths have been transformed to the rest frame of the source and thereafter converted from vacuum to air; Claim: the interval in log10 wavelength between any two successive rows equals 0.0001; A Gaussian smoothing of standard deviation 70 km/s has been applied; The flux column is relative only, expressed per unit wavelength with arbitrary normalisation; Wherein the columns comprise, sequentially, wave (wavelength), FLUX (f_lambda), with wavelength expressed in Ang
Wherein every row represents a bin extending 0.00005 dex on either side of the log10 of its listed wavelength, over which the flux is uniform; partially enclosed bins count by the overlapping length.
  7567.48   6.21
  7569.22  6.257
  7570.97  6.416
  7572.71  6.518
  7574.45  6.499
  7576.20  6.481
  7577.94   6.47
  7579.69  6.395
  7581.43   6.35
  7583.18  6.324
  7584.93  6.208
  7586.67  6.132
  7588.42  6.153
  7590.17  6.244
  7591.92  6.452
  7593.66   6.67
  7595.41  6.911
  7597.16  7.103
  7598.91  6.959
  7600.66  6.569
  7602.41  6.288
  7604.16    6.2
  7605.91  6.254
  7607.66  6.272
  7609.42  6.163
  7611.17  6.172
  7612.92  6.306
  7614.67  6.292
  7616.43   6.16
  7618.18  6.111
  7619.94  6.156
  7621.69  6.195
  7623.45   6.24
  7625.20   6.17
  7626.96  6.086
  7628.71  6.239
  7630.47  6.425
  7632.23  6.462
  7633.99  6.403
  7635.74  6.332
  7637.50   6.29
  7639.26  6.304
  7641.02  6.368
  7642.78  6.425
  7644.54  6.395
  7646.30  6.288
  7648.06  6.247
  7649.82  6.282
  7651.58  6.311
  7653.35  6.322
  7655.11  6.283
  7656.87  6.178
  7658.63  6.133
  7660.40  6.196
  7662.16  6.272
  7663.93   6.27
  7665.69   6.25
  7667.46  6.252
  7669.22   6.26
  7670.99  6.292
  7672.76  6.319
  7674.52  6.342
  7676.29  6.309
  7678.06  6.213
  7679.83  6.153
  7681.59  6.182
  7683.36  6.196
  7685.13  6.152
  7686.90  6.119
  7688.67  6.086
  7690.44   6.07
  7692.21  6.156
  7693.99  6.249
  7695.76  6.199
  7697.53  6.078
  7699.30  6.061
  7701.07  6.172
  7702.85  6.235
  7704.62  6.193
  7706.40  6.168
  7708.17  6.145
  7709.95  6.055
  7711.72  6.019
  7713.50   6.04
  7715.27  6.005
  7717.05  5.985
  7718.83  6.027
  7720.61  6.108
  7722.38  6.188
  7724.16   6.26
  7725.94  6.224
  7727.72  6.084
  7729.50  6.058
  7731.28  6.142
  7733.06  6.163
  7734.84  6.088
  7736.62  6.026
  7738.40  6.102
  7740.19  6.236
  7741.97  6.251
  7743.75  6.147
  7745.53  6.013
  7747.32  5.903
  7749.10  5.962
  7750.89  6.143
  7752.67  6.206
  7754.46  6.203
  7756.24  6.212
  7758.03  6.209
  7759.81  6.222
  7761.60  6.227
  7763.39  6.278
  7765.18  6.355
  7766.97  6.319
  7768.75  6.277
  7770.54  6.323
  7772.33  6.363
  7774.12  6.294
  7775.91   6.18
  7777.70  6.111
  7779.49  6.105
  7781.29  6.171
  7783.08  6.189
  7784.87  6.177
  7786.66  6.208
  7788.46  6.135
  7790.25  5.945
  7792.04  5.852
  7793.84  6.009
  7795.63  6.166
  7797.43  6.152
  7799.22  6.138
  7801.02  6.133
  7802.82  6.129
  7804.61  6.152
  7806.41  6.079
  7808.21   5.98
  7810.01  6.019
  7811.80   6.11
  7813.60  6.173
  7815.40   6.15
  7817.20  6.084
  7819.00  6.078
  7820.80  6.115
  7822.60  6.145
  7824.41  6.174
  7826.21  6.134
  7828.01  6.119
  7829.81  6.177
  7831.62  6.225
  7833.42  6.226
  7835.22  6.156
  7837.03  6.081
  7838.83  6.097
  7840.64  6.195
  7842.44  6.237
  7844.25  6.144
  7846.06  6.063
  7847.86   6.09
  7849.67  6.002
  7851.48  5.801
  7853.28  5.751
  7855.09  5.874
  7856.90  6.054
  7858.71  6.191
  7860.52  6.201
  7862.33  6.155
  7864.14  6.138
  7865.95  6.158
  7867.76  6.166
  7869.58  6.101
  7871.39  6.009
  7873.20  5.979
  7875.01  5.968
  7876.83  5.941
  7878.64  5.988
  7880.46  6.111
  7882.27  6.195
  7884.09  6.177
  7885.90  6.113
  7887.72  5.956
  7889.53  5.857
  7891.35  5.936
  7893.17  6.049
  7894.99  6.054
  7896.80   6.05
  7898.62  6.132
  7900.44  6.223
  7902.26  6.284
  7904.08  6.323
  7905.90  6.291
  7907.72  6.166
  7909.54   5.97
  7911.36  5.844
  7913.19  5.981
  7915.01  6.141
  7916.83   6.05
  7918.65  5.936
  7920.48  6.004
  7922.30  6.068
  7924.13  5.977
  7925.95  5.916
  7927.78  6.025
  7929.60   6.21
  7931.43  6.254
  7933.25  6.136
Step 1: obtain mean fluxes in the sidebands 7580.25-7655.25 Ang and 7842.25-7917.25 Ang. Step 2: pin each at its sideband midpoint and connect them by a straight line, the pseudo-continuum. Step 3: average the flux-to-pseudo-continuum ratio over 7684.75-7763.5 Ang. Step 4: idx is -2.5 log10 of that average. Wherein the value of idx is 0.02 mag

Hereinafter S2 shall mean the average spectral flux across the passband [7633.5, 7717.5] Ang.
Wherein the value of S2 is 6.21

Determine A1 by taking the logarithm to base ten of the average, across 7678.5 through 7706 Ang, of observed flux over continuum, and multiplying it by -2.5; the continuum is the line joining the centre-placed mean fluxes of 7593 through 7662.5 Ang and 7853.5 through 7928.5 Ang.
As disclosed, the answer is 0.02 mag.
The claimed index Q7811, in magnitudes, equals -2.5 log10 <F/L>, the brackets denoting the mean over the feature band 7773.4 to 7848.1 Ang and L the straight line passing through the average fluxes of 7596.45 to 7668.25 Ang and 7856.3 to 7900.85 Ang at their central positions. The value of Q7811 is 0.00 mag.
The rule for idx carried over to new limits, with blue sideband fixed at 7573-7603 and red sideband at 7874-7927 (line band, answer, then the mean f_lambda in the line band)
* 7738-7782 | 0.01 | 6.19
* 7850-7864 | 0.02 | 6.01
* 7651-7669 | 0.02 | 6.25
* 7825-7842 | 0.00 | 6.16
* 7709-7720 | 0.05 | 6.02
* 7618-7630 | 0.04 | 6.18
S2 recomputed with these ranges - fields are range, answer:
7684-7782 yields 6.15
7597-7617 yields 6.37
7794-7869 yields 6.11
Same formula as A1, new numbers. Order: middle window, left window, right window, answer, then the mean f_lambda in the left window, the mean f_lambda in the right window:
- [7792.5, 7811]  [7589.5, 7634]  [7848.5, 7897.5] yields 0.01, 6.36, 6.04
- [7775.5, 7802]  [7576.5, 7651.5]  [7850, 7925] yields 0.01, 6.35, 6.06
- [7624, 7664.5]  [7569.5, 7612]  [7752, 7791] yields 0.01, 6.42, 6.21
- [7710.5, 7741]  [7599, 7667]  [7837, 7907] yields 0.02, 6.28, 6.08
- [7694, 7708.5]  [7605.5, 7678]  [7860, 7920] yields 0.01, 6.27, 6.08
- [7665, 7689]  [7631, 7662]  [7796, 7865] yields 0.01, 6.31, 6.1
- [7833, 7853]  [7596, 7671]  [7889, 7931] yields 0.01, 6.31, 6.07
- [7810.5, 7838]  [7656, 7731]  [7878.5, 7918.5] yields -0.01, 6.17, 6.09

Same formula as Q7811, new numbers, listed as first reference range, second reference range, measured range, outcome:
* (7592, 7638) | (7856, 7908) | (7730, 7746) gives 0.02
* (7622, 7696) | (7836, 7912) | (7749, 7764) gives 0.00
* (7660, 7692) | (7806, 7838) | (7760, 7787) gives -0.01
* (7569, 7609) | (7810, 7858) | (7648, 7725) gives 0.02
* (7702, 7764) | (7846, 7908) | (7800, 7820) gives 0.00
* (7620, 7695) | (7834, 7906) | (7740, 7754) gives 0.01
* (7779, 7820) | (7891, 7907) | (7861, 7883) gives 0.01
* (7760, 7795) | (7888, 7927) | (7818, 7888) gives 0.00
